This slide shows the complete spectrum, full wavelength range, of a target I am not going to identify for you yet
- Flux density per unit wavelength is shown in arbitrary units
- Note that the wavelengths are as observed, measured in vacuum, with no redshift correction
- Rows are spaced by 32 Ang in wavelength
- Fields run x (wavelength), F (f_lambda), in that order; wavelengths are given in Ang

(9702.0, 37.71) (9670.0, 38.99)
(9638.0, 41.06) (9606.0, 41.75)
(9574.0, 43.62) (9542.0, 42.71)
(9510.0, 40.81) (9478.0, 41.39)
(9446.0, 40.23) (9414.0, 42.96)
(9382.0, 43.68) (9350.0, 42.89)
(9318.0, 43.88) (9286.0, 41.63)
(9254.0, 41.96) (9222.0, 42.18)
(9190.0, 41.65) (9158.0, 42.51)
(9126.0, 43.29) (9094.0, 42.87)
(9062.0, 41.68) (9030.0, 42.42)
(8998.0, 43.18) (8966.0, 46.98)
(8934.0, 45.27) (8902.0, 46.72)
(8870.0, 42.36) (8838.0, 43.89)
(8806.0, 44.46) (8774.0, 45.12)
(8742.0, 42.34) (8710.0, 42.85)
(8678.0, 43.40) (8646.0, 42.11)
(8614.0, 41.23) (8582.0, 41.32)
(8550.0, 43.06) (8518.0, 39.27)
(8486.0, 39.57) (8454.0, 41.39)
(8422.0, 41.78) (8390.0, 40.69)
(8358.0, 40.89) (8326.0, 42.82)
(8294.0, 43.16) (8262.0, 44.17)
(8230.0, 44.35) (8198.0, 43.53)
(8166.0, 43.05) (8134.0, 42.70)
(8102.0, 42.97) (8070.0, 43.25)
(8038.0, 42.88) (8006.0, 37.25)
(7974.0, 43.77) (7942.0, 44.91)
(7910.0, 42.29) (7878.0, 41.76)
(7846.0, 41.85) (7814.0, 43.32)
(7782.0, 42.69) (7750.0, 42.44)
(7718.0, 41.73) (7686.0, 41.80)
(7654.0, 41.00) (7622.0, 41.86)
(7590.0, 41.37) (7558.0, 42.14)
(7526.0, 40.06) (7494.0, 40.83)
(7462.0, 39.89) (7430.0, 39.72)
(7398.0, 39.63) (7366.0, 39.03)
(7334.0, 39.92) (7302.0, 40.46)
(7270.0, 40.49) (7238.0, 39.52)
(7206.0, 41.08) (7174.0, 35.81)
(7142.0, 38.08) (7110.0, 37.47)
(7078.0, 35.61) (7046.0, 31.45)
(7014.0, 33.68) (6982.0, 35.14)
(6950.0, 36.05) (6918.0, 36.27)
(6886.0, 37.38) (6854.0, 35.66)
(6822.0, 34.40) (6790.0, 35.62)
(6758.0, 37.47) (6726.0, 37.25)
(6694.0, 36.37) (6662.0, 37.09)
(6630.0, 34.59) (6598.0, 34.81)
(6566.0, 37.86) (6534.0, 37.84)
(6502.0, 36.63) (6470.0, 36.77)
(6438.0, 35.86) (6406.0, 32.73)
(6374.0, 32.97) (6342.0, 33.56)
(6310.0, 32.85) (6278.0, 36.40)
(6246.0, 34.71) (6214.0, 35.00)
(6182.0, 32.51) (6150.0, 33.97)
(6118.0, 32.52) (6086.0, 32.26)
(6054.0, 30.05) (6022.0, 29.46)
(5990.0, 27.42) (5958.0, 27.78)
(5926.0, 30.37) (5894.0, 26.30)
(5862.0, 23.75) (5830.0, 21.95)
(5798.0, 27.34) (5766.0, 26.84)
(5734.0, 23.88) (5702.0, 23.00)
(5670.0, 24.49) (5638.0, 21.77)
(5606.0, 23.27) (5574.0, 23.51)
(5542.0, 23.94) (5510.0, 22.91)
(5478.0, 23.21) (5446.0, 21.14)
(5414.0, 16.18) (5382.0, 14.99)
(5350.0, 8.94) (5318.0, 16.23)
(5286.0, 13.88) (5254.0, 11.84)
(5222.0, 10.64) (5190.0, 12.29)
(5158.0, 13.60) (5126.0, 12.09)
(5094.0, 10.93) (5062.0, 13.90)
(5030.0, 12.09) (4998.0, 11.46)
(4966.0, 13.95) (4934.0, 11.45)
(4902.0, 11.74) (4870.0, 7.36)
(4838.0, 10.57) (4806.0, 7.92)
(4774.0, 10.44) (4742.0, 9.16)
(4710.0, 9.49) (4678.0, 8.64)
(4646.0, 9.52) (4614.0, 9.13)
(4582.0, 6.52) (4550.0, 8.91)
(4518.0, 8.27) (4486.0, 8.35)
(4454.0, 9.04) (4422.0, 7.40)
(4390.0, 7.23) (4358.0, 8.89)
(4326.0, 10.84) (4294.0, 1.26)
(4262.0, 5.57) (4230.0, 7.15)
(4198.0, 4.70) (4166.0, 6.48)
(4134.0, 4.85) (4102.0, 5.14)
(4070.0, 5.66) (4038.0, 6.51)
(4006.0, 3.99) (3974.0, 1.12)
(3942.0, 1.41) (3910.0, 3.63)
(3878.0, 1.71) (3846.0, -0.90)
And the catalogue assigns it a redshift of 0.36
